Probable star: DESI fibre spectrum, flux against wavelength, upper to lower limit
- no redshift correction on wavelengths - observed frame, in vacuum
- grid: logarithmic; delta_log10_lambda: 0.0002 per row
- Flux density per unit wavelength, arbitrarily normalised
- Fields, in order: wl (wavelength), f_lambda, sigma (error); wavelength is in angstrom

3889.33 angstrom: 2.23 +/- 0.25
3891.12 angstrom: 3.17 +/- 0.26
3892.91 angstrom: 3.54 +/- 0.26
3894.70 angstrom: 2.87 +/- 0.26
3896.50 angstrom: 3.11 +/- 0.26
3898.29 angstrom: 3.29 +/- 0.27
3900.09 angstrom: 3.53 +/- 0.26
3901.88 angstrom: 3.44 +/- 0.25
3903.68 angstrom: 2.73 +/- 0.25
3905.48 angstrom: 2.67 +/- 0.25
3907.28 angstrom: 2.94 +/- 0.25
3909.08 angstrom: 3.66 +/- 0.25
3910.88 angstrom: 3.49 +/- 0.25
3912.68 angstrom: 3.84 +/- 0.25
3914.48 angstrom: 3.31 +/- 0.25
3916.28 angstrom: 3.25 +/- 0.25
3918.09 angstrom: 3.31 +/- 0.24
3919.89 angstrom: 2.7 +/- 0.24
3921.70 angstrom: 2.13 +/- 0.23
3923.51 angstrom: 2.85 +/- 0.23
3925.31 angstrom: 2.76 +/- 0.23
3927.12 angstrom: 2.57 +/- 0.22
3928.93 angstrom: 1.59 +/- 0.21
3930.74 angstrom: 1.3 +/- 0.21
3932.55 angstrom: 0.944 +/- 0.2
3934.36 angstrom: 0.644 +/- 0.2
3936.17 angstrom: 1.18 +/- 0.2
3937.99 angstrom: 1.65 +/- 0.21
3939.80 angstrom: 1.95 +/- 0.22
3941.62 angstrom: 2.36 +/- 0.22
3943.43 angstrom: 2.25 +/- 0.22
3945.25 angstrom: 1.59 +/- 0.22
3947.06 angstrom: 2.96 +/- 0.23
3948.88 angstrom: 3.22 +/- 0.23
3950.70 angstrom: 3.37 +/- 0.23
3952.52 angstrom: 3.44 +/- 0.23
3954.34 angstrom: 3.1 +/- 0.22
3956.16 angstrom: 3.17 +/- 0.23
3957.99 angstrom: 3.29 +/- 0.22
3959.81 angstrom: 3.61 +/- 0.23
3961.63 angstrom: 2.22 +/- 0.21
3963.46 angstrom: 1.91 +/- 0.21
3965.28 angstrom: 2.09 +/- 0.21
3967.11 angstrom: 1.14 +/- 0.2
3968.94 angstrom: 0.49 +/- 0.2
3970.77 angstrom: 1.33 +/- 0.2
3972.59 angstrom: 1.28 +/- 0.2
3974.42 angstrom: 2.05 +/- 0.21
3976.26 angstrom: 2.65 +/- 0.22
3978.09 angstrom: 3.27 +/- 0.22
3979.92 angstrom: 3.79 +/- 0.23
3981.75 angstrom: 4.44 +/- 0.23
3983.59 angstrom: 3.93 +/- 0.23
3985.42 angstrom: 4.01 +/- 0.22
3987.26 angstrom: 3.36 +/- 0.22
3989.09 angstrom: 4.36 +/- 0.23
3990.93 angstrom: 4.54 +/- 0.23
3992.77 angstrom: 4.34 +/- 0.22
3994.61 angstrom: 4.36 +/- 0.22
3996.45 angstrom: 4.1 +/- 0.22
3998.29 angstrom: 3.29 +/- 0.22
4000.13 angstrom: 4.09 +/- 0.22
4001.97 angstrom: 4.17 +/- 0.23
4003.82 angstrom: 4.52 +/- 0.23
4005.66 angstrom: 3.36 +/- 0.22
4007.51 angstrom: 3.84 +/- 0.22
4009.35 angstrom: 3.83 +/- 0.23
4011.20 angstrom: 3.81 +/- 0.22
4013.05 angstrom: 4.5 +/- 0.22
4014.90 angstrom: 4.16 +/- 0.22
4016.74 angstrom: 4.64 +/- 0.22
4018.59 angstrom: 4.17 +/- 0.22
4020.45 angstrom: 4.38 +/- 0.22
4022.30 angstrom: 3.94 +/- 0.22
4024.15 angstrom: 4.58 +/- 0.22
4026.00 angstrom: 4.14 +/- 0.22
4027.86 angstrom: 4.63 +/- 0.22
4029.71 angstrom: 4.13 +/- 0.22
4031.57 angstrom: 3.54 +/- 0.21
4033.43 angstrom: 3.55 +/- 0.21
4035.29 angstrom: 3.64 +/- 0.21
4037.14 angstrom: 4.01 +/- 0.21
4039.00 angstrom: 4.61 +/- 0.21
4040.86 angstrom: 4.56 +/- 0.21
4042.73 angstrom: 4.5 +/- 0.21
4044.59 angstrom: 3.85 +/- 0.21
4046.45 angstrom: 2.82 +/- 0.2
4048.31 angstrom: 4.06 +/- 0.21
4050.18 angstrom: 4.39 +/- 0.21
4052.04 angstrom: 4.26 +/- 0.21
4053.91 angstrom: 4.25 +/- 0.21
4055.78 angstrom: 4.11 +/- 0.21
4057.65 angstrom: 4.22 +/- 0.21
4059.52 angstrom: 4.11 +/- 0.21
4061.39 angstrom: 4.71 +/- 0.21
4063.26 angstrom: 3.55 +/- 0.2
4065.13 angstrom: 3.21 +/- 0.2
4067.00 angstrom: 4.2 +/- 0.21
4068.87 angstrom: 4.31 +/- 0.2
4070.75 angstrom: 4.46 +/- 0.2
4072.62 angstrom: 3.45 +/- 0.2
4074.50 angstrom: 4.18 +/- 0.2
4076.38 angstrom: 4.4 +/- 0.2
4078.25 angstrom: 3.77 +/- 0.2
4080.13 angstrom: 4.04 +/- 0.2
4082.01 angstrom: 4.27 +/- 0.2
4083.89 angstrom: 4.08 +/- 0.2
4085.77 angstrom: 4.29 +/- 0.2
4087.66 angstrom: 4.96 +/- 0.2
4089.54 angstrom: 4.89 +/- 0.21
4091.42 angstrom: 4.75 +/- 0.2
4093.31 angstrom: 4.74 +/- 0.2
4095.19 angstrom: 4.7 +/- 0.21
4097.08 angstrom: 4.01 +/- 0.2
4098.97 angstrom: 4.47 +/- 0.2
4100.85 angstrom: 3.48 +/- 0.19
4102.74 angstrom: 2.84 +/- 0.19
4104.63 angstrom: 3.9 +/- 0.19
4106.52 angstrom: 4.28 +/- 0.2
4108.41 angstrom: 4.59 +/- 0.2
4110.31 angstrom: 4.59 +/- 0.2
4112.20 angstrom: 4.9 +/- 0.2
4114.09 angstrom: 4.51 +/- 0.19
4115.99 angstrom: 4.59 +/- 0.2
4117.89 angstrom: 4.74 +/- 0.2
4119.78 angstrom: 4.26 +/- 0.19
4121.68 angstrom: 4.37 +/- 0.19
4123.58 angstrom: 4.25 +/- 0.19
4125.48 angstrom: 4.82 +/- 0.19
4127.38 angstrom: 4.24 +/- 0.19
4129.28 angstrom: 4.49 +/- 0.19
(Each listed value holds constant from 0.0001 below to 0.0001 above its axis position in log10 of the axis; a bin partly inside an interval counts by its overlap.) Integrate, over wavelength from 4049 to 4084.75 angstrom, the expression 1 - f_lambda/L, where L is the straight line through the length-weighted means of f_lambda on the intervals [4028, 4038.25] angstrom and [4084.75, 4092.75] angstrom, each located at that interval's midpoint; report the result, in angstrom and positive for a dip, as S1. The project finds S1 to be 2.2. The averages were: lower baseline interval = 3.86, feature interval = 4.1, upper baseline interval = 4.71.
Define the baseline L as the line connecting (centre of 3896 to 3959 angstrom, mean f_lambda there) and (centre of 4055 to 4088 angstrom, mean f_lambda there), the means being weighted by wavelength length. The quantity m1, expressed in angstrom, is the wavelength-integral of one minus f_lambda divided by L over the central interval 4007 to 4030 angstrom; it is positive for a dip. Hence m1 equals -4.09 angstrom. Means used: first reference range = 2.67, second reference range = 4.11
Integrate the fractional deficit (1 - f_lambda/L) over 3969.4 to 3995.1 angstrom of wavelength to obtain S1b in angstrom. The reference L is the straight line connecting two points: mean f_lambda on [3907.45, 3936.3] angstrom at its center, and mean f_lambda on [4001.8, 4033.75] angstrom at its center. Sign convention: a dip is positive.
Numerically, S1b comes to 1.5 angstrom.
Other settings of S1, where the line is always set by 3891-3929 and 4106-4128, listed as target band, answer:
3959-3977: 8.3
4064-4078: 0.6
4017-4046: -1.6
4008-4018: -1.0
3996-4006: -0.7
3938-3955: 3.5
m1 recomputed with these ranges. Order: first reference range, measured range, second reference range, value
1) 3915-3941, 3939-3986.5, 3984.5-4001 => 6.9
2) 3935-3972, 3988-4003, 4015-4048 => -4.1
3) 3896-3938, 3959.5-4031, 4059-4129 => -2.9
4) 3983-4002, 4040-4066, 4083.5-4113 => 1.1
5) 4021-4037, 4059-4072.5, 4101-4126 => 0.4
